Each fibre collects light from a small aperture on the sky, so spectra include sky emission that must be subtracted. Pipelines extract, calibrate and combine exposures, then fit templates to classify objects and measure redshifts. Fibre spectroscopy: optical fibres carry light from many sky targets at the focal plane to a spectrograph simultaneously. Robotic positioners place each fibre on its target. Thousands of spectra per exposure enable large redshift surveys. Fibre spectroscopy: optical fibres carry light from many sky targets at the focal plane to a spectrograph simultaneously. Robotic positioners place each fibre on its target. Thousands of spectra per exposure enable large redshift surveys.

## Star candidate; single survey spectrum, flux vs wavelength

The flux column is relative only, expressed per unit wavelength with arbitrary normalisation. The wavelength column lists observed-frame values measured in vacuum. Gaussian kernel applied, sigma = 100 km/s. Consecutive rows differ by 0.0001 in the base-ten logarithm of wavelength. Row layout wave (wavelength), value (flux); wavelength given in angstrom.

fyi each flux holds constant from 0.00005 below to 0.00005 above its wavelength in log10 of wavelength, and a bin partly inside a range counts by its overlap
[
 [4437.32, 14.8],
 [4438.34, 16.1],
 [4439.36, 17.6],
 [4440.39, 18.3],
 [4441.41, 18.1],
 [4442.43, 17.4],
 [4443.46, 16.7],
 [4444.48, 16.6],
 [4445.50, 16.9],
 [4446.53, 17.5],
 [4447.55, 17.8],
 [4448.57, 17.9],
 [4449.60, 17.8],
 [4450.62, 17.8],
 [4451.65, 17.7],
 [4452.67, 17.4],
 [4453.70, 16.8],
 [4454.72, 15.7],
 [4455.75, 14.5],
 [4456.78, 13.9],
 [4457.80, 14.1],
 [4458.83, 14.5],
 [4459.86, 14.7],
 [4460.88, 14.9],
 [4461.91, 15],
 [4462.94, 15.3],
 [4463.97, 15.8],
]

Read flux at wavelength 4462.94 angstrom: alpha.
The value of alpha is 15.3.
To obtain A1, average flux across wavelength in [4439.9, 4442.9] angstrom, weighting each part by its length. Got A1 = 18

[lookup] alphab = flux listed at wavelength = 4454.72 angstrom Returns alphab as 15.7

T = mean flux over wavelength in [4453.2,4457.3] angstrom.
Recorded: 15.2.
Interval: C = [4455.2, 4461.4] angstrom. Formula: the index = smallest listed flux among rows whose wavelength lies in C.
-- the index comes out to 13.9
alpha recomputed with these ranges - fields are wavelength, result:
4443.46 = 16.7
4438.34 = 16.1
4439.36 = 17.6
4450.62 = 17.8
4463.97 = 15.8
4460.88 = 14.9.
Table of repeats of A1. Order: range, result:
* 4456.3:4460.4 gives 14.3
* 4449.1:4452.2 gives 17.8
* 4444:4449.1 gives 17.3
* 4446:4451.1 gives 17.8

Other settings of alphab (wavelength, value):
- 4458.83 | 14.5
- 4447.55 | 17.8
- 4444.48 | 16.6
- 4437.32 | 14.8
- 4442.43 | 17.4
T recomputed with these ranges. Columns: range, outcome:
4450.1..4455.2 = 17.1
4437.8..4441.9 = 17.5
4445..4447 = 17.1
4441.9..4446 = 16.9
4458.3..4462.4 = 14.8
